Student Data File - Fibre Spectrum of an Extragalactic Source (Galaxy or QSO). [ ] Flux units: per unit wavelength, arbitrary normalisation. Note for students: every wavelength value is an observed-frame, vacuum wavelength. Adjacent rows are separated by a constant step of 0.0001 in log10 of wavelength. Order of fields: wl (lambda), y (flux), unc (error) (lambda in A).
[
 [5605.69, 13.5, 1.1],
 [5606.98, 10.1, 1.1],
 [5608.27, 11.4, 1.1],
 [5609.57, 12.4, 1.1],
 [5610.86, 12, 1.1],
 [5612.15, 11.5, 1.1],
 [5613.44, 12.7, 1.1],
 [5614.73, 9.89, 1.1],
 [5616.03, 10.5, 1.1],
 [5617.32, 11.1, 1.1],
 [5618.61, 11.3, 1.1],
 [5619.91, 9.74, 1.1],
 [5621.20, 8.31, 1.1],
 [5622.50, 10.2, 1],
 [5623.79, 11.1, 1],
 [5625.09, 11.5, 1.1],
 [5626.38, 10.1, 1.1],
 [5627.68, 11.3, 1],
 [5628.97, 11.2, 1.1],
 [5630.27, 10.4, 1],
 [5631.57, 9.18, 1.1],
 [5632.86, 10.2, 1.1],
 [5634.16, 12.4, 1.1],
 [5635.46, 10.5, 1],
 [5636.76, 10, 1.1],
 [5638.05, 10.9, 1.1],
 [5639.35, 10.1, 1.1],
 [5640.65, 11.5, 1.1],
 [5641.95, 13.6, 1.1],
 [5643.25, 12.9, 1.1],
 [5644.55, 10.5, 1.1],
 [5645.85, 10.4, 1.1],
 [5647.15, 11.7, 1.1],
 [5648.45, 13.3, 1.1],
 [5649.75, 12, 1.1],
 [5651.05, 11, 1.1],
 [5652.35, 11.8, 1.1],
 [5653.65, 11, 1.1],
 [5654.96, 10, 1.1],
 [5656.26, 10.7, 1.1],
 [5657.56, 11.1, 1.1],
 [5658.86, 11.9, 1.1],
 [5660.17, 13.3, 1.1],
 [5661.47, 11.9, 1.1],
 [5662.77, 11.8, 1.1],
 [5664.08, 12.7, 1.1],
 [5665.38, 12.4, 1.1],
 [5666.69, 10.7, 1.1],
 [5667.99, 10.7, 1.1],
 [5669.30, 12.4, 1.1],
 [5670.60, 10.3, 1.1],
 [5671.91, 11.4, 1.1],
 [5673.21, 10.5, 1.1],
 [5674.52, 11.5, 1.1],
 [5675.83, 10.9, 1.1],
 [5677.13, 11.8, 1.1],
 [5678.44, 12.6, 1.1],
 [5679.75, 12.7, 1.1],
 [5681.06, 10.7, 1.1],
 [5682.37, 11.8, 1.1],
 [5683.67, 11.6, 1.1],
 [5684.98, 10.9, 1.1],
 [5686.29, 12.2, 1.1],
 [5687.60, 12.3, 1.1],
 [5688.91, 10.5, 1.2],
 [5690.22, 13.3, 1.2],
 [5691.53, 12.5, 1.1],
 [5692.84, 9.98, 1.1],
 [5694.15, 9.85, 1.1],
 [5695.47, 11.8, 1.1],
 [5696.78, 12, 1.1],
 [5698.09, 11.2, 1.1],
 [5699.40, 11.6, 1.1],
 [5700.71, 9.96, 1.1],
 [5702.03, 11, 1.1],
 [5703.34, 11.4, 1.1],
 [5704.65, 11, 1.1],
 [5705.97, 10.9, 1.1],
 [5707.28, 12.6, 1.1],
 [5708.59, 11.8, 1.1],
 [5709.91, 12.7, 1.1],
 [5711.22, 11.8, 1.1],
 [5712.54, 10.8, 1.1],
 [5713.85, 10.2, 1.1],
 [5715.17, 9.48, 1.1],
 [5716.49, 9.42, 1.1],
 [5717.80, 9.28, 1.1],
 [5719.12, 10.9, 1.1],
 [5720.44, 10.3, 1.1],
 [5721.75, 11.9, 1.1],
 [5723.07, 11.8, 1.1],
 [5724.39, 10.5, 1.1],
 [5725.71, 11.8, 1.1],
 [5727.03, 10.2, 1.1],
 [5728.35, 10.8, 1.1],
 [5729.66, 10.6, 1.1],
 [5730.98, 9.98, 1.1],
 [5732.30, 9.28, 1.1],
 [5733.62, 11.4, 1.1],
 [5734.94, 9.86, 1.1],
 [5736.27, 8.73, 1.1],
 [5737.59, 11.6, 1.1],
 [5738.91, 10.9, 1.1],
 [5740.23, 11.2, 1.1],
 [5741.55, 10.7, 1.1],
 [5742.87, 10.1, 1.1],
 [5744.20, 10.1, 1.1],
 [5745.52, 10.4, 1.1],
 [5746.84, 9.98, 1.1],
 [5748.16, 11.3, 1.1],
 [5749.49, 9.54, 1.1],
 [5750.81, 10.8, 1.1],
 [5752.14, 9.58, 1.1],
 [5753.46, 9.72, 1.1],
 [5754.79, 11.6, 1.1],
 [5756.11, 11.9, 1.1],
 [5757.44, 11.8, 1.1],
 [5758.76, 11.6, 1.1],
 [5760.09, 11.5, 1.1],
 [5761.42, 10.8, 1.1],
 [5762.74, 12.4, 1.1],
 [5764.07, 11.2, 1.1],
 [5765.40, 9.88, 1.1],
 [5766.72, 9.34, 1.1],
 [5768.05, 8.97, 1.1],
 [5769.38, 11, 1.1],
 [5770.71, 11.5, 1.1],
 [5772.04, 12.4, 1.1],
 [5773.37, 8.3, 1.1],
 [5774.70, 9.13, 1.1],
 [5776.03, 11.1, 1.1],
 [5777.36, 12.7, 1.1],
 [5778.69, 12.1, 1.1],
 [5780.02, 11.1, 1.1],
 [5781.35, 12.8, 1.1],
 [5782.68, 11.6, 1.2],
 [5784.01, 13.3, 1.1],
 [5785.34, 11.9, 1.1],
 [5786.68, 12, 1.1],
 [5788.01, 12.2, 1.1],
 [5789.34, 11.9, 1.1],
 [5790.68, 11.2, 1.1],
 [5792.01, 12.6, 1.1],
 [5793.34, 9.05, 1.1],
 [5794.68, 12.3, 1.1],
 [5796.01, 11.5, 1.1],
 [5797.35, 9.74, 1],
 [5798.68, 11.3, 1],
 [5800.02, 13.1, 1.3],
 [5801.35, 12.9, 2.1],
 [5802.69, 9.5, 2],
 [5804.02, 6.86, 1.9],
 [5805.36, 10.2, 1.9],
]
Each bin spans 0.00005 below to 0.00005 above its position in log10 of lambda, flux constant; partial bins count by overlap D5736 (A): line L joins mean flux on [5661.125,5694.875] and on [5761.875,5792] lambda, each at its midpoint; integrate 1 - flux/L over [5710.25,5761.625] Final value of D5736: 3.4 A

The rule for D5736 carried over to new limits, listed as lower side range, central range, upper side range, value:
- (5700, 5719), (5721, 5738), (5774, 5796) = 0.70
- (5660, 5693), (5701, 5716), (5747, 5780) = 0.23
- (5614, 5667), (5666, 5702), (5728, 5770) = -1.59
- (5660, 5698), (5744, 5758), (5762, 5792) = 0.94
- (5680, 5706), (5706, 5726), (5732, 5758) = -0.01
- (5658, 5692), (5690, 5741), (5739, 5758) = 0.99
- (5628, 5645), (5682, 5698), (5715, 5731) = -1.16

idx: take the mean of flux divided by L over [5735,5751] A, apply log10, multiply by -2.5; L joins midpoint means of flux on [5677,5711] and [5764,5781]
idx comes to 0.062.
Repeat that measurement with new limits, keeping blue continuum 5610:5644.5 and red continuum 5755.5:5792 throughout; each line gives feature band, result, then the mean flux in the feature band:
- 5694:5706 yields 0.001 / 11.1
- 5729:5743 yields 0.083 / 10.4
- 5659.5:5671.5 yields -0.071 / 11.8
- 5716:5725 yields 0.058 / 10.6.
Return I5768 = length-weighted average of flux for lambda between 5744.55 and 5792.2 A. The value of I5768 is 11.1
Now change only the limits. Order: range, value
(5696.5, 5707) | 11.2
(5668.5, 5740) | 11.1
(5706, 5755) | 10.6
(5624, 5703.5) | 11.4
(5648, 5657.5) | 11.3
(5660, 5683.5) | 11.6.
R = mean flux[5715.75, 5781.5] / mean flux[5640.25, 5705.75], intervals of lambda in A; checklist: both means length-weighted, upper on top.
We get 0.9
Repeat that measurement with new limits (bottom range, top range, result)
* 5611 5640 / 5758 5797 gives 1.06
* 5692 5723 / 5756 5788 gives 1.03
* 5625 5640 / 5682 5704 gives 1.07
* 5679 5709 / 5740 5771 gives 0.93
